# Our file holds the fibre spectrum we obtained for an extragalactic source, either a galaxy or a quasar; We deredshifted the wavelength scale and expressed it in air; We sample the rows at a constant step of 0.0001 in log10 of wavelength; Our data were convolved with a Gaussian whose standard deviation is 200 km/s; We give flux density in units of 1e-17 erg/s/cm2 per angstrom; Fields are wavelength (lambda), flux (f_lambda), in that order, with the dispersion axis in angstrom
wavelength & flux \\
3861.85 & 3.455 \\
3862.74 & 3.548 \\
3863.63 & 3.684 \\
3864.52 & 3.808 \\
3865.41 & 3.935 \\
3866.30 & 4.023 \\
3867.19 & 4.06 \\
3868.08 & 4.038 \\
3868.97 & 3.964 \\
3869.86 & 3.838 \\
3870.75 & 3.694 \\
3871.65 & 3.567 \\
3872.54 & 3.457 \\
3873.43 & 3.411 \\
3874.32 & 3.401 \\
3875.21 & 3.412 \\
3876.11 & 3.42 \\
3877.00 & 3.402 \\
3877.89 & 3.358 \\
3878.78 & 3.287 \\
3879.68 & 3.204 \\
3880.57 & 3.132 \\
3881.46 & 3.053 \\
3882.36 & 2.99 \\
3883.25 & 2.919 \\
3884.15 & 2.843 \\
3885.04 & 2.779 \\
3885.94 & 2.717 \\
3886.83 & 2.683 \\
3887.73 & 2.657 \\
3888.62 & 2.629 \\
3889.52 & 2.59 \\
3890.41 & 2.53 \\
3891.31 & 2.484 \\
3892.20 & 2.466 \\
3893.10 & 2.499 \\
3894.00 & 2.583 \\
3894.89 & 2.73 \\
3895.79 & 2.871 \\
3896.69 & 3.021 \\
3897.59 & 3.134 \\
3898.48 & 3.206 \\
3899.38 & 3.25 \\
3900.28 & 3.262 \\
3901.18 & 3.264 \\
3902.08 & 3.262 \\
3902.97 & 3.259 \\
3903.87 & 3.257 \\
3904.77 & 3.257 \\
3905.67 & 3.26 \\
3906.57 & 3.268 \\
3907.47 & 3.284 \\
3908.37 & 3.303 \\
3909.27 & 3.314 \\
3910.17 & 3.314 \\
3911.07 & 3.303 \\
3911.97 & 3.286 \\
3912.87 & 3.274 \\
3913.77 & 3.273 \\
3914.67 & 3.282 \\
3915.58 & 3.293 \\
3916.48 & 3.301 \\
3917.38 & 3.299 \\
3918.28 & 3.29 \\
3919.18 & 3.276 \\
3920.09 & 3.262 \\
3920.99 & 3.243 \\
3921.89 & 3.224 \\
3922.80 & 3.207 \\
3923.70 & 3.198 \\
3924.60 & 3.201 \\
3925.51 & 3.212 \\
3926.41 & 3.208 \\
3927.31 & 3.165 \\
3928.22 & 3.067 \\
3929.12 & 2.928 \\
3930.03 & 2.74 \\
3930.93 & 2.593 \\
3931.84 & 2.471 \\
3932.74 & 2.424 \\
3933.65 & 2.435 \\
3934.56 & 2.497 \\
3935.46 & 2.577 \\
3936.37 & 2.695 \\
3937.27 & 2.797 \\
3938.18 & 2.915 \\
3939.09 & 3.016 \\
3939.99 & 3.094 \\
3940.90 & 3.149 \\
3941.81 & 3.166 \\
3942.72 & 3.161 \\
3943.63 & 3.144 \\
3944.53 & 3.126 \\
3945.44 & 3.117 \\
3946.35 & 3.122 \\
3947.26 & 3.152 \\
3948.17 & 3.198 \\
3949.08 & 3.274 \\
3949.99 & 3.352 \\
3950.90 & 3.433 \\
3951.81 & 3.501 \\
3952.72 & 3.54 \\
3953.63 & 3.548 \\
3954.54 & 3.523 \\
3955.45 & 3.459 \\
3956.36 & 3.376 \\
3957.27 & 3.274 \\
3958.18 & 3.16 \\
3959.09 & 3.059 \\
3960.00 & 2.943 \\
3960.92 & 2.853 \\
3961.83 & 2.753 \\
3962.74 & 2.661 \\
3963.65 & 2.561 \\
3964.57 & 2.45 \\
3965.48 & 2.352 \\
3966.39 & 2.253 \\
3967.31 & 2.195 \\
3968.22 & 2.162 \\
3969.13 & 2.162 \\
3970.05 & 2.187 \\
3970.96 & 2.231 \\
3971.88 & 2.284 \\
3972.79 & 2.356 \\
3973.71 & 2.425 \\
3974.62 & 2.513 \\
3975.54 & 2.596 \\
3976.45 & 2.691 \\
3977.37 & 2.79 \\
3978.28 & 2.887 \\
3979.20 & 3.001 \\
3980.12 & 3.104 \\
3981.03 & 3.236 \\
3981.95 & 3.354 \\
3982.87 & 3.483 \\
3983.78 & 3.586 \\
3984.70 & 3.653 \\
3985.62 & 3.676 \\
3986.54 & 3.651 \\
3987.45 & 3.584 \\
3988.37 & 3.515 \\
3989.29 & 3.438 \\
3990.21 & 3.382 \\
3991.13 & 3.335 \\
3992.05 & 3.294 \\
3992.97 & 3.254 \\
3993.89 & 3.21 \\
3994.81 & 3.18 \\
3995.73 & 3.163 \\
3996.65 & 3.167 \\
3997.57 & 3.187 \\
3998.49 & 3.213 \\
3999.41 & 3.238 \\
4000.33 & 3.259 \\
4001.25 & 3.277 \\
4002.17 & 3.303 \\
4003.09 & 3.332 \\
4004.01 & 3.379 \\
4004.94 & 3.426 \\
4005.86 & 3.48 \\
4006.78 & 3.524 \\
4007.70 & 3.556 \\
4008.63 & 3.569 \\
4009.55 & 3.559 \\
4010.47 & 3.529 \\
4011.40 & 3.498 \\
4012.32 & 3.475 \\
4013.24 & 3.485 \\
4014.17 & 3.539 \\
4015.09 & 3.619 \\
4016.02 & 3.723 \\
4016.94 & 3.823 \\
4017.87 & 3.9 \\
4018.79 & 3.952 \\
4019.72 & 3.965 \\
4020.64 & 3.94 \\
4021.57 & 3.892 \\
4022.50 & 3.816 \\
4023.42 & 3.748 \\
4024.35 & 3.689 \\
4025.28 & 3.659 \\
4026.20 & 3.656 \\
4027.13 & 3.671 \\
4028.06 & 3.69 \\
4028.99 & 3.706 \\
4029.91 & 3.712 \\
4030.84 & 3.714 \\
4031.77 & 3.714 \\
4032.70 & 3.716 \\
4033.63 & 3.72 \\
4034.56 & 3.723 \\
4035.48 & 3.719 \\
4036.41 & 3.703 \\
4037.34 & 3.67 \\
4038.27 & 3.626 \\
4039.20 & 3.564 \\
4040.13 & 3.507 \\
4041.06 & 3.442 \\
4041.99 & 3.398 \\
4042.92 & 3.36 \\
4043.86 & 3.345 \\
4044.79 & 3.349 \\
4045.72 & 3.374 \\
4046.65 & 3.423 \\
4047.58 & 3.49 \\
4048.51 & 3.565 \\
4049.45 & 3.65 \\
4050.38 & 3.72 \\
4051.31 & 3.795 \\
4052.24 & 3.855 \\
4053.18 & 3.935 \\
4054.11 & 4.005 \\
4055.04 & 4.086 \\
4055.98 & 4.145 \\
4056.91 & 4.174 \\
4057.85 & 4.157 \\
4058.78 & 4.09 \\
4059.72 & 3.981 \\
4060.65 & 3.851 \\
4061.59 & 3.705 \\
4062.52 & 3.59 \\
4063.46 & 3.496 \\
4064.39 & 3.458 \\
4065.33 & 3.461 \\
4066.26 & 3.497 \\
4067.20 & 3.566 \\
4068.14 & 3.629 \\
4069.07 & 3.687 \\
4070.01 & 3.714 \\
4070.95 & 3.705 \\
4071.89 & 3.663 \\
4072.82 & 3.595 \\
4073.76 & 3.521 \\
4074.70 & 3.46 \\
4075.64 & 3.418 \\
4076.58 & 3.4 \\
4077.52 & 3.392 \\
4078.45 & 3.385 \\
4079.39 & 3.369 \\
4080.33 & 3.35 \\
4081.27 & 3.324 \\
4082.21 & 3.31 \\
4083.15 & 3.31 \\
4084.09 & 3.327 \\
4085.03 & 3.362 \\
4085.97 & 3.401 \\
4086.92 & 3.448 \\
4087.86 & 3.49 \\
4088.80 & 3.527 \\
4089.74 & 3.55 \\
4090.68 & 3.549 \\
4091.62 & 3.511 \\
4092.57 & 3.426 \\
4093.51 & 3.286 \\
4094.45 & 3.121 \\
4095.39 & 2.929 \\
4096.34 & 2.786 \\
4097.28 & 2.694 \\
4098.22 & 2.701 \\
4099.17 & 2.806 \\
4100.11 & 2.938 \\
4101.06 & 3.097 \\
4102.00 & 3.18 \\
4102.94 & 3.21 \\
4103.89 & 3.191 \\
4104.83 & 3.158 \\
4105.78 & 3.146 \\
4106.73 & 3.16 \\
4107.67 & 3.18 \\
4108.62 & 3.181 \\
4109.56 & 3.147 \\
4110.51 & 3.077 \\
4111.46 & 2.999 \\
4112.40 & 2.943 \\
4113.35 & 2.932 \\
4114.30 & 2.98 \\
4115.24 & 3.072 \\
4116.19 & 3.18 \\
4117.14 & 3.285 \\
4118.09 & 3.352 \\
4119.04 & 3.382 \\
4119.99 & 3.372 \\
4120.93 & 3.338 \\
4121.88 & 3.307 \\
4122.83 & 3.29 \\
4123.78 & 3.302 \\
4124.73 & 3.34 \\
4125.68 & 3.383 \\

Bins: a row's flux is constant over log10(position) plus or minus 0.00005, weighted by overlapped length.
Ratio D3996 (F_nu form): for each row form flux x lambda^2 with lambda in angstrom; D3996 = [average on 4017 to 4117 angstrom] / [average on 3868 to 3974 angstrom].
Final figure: 1.24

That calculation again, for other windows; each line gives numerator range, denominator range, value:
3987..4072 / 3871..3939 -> 1.26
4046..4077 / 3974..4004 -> 1.19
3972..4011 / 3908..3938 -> 1.10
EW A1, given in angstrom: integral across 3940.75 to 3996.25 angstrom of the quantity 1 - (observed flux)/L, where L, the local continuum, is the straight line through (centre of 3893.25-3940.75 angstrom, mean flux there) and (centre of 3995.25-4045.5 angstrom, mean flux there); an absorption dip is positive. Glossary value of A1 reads 4.73 angstrom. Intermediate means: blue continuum 3.08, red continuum 3.57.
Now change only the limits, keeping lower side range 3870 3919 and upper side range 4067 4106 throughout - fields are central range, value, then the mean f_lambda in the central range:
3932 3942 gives 1.2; 2.78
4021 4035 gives -2.0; 3.72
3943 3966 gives 0.5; 3.12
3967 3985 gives 2.6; 2.74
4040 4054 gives -1.2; 3.56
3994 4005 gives -0.1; 3.25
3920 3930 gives 0.0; 3.15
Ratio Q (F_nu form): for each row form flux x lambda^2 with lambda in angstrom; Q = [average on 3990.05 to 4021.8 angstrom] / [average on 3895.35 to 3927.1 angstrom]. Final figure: 1.12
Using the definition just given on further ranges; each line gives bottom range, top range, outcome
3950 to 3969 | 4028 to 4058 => 1.30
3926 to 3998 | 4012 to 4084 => 1.27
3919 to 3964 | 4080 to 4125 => 1.13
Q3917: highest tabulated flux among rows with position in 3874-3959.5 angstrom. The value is 3.548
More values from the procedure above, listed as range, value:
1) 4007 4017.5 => 3.823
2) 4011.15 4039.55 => 3.965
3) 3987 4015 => 3.584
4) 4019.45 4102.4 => 4.174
